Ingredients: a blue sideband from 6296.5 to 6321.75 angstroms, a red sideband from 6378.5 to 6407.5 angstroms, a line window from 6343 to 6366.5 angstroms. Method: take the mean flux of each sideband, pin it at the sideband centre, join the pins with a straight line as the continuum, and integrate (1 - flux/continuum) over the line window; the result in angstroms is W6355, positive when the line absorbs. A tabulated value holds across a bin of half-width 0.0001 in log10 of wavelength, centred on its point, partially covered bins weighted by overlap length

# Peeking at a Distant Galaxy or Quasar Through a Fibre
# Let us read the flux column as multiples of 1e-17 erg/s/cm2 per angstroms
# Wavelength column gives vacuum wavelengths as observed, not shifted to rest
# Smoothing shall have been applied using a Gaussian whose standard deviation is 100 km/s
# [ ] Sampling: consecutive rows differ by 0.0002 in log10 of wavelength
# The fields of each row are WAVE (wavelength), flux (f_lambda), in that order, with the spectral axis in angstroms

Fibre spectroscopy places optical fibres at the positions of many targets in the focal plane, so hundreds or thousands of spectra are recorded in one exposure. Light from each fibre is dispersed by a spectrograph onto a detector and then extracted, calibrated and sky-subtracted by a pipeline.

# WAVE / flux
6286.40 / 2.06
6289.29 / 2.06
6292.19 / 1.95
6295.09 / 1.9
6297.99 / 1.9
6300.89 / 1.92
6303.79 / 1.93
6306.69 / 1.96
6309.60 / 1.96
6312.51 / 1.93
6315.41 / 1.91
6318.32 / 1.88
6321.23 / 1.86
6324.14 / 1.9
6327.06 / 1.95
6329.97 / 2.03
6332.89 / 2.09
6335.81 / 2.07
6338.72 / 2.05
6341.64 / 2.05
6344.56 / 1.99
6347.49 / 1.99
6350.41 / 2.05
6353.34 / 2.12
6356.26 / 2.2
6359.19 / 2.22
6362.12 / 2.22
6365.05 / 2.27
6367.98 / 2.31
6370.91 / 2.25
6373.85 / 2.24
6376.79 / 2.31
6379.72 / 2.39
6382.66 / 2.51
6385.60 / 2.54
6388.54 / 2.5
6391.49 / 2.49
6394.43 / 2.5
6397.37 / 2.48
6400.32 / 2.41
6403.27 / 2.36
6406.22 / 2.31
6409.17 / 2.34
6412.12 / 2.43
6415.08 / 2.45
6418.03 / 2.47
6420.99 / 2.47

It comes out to 0.8 angstroms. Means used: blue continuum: 1.92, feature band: 2.13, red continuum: 2.45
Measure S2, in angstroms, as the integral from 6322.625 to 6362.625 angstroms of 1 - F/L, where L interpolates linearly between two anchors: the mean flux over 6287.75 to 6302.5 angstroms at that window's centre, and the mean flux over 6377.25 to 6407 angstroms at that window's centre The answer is 2.4 angstroms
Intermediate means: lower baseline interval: 1.95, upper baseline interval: 2.45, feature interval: 2.06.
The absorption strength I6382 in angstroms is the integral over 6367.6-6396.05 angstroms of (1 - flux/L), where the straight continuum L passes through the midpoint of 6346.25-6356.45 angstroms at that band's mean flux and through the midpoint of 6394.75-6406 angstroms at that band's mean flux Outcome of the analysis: -1.5 angstroms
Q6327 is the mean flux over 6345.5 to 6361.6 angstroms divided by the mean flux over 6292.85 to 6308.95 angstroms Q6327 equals 1.10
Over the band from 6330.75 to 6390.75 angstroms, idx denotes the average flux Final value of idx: 2.22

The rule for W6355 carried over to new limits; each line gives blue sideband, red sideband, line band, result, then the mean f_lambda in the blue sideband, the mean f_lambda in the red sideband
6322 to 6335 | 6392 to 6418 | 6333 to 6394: -1.5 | 1.99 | 2.42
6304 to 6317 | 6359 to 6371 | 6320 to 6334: 0.5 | 1.94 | 2.26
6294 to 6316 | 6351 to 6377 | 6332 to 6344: 0.2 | 1.93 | 2.23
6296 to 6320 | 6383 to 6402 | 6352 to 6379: 0.7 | 1.92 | 2.49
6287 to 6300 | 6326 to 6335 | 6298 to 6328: 1.2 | 1.96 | 2.03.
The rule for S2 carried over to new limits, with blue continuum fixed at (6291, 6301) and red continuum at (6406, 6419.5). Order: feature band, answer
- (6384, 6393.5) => -0.8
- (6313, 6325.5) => 0.8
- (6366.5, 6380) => -0.3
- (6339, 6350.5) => 0.6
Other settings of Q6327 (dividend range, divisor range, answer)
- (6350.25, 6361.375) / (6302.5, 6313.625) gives 1.11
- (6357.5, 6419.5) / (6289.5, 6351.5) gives 1.21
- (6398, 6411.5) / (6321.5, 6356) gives 1.17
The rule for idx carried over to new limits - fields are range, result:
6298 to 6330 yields 1.92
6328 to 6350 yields 2.04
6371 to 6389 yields 2.4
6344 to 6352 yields 2.01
